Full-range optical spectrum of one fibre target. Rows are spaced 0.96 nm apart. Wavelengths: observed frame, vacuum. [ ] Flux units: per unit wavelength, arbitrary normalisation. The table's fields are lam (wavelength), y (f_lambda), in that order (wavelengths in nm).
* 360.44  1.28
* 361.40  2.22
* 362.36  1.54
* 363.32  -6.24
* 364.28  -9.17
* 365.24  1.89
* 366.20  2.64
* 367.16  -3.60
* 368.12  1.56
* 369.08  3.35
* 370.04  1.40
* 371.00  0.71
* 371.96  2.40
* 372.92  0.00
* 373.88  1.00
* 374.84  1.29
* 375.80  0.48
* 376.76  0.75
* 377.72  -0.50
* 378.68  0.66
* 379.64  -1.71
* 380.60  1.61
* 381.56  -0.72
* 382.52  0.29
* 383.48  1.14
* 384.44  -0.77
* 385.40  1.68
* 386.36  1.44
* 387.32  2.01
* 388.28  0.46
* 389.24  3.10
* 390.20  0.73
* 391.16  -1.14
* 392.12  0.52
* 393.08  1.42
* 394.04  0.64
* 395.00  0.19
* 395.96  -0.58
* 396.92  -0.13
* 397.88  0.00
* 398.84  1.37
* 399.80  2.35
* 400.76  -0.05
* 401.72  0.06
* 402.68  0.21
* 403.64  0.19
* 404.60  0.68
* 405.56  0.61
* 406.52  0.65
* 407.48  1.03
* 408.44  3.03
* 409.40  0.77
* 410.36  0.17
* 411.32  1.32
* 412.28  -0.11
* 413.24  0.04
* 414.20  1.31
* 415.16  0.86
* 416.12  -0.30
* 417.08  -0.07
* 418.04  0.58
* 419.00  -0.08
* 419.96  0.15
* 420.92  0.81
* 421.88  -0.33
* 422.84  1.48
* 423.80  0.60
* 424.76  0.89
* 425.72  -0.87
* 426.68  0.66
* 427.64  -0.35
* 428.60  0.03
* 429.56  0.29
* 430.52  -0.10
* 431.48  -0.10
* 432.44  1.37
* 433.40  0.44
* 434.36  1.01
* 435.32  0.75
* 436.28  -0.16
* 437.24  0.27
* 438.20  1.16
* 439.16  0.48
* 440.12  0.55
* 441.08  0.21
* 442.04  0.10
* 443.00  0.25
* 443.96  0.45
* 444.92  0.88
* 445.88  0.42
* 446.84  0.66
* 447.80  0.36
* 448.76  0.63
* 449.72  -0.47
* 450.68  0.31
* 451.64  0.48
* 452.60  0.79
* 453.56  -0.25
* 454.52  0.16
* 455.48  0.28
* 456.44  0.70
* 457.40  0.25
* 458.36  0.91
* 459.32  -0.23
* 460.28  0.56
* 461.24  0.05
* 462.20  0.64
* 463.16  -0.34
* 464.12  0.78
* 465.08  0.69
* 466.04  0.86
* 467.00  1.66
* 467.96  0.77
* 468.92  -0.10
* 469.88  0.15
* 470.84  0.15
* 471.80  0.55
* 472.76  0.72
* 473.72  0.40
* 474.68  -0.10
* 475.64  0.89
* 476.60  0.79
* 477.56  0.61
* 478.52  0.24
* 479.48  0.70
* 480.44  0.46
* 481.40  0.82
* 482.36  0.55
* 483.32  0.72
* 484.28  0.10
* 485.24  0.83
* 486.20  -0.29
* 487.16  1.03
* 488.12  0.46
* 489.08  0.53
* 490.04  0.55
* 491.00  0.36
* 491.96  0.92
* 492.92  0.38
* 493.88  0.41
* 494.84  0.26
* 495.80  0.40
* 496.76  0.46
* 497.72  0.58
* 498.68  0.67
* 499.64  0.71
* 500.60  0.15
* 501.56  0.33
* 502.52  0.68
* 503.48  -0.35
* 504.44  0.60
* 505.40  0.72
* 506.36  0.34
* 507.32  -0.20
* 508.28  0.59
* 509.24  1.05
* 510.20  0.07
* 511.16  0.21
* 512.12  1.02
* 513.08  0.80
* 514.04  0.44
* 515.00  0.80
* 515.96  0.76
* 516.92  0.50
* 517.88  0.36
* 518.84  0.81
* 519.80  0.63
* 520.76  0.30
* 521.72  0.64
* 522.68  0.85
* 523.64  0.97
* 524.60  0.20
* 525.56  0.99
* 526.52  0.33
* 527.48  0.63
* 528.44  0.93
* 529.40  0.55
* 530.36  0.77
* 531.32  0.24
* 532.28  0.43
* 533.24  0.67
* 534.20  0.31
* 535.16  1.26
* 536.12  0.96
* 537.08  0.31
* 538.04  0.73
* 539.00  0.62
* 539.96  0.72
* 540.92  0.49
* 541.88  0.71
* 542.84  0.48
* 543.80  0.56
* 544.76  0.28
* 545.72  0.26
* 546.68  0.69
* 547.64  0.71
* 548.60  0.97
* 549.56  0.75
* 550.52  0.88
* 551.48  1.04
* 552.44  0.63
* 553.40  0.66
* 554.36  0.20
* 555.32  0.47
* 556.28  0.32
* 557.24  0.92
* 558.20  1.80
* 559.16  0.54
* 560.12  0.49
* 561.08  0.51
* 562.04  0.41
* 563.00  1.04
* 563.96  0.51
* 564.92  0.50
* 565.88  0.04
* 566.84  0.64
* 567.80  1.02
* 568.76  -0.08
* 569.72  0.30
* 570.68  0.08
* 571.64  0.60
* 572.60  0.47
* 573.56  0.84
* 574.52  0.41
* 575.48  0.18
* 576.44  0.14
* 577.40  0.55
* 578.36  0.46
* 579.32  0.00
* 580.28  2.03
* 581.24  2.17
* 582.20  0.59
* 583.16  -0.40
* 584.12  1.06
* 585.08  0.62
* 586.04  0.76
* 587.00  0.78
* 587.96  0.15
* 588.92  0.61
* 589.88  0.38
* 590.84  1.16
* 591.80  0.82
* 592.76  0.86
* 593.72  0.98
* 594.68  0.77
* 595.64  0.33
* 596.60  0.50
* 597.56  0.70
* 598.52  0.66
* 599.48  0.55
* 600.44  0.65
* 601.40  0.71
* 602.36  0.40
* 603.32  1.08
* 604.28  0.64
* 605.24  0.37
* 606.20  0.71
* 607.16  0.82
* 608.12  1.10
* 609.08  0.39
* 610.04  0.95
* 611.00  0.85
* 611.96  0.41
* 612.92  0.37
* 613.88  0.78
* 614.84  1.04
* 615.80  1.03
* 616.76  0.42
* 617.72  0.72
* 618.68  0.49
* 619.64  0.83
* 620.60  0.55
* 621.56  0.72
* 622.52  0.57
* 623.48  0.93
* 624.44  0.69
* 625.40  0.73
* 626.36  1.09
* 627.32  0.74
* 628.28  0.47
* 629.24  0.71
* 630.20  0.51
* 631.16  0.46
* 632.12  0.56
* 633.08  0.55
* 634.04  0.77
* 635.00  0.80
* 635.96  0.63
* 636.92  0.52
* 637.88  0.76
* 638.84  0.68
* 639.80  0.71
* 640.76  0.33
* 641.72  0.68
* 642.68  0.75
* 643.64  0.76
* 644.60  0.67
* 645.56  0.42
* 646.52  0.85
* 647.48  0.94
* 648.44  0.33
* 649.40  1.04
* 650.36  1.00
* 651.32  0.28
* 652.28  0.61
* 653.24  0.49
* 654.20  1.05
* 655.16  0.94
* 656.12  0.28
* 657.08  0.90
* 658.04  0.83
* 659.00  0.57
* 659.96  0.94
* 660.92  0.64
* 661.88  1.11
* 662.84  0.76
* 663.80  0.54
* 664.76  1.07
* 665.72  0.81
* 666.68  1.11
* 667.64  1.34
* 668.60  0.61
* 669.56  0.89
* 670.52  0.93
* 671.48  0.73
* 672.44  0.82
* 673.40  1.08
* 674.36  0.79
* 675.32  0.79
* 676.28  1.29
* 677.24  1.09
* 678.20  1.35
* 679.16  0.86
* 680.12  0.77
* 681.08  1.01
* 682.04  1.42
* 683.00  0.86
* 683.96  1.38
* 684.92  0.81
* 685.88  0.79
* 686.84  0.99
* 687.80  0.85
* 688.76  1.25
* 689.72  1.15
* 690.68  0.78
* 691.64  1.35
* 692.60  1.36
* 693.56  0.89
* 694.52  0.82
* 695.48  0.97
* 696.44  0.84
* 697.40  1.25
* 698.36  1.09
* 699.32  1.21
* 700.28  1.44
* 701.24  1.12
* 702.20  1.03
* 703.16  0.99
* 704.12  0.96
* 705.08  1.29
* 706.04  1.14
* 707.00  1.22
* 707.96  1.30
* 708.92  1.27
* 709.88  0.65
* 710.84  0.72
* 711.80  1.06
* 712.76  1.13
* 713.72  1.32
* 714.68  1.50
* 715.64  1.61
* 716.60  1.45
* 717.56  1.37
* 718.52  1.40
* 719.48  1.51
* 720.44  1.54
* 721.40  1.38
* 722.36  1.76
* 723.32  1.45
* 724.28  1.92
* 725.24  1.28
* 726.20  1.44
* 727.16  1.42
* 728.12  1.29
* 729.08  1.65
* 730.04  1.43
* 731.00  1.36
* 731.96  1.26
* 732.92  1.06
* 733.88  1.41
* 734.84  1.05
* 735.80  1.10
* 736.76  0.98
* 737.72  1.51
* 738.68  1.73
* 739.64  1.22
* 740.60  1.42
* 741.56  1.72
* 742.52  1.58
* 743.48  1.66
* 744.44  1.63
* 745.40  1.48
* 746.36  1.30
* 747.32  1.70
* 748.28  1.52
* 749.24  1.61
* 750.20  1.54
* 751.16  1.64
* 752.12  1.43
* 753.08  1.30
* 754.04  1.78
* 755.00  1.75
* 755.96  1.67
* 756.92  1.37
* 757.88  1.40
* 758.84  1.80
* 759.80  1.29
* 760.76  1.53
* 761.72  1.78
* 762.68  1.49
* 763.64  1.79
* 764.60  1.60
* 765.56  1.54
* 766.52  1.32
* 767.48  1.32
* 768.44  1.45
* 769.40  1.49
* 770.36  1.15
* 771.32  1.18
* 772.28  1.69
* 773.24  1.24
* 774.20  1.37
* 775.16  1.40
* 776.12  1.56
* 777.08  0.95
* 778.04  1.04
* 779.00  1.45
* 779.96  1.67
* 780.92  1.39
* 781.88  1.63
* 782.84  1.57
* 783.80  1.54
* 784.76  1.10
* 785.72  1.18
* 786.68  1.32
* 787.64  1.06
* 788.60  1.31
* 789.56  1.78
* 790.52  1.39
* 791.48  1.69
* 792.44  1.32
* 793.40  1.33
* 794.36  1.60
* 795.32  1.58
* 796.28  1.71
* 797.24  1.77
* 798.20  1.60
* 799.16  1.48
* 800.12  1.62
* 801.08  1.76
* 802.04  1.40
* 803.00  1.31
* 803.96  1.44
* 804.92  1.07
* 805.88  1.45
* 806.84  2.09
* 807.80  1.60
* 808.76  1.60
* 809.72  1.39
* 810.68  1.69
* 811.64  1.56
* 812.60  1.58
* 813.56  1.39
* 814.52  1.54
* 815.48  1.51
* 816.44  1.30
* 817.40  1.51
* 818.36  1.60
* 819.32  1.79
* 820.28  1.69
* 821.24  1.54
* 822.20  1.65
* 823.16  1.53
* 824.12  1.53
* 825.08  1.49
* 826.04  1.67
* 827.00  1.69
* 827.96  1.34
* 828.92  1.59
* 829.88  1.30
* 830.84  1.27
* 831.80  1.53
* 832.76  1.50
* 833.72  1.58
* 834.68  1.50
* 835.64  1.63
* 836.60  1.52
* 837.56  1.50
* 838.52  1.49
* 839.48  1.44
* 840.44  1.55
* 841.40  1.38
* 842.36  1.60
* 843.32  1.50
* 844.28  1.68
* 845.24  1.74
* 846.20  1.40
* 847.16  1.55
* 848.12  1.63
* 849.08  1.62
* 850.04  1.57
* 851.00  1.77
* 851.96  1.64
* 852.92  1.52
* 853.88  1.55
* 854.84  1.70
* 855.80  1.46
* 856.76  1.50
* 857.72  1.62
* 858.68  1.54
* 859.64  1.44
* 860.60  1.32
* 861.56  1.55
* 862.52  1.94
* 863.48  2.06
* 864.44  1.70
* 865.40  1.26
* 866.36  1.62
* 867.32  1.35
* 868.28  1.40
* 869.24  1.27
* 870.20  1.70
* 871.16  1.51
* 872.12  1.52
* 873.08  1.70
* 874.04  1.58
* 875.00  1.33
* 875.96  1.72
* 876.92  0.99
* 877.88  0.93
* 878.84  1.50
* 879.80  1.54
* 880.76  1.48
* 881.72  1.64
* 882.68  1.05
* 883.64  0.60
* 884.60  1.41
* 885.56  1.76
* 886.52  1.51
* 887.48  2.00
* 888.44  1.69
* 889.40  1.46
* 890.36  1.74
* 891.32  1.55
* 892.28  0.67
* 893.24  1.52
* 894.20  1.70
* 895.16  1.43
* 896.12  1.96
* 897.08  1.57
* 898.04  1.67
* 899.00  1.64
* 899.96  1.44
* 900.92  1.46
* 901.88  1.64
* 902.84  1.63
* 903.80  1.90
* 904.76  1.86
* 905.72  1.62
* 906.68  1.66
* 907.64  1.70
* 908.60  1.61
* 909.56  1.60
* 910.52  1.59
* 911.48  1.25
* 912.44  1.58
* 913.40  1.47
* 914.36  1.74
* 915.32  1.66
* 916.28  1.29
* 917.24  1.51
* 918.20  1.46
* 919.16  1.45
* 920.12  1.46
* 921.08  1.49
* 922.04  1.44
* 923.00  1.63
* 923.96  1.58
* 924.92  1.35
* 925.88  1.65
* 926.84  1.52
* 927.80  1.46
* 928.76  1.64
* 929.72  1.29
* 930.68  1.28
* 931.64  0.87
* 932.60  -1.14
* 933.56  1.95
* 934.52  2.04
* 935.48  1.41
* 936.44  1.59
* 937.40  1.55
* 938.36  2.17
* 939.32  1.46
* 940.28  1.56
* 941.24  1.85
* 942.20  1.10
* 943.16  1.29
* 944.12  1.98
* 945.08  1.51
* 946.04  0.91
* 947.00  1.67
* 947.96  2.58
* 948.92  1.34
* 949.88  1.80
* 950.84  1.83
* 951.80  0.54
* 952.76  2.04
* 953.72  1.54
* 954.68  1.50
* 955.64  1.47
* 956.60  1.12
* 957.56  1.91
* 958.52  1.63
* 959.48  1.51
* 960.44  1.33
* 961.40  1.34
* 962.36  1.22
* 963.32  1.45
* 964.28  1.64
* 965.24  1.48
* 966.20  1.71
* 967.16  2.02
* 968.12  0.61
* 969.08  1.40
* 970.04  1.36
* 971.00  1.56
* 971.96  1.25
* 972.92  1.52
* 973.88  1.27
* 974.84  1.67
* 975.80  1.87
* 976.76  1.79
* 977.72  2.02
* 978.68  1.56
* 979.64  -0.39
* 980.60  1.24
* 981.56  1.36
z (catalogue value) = 0.79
